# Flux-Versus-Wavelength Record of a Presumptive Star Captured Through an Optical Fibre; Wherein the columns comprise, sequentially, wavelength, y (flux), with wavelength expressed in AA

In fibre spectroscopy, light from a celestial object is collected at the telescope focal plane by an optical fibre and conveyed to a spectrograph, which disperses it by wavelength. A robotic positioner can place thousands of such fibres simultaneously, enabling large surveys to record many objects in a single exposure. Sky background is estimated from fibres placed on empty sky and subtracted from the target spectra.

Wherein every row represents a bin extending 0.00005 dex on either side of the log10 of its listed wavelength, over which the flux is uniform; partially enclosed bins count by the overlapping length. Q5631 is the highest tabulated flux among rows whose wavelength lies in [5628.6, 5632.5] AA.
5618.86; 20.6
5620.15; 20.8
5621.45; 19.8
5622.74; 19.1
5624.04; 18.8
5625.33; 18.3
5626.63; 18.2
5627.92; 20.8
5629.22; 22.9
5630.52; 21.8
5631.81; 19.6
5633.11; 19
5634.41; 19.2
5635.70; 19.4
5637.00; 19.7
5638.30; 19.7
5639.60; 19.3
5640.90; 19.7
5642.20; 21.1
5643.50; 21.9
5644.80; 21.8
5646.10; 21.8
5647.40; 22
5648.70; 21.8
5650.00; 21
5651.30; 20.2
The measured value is 22.9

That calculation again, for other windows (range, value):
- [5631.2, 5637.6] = 19.7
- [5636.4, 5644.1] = 21.9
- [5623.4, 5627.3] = 18.8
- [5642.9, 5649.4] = 22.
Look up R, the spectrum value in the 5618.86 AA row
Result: 20.6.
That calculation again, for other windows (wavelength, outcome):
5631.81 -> 19.6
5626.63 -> 18.2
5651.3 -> 20.2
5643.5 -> 21.9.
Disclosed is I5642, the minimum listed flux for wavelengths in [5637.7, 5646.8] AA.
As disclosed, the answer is 19.3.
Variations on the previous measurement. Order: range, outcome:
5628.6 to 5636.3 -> 19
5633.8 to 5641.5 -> 19.2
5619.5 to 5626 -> 18.3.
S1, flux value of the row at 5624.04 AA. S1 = 18.8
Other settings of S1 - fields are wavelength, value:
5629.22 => 22.9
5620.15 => 20.8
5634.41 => 19.2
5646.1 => 21.8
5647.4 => 22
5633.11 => 19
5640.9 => 19.7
